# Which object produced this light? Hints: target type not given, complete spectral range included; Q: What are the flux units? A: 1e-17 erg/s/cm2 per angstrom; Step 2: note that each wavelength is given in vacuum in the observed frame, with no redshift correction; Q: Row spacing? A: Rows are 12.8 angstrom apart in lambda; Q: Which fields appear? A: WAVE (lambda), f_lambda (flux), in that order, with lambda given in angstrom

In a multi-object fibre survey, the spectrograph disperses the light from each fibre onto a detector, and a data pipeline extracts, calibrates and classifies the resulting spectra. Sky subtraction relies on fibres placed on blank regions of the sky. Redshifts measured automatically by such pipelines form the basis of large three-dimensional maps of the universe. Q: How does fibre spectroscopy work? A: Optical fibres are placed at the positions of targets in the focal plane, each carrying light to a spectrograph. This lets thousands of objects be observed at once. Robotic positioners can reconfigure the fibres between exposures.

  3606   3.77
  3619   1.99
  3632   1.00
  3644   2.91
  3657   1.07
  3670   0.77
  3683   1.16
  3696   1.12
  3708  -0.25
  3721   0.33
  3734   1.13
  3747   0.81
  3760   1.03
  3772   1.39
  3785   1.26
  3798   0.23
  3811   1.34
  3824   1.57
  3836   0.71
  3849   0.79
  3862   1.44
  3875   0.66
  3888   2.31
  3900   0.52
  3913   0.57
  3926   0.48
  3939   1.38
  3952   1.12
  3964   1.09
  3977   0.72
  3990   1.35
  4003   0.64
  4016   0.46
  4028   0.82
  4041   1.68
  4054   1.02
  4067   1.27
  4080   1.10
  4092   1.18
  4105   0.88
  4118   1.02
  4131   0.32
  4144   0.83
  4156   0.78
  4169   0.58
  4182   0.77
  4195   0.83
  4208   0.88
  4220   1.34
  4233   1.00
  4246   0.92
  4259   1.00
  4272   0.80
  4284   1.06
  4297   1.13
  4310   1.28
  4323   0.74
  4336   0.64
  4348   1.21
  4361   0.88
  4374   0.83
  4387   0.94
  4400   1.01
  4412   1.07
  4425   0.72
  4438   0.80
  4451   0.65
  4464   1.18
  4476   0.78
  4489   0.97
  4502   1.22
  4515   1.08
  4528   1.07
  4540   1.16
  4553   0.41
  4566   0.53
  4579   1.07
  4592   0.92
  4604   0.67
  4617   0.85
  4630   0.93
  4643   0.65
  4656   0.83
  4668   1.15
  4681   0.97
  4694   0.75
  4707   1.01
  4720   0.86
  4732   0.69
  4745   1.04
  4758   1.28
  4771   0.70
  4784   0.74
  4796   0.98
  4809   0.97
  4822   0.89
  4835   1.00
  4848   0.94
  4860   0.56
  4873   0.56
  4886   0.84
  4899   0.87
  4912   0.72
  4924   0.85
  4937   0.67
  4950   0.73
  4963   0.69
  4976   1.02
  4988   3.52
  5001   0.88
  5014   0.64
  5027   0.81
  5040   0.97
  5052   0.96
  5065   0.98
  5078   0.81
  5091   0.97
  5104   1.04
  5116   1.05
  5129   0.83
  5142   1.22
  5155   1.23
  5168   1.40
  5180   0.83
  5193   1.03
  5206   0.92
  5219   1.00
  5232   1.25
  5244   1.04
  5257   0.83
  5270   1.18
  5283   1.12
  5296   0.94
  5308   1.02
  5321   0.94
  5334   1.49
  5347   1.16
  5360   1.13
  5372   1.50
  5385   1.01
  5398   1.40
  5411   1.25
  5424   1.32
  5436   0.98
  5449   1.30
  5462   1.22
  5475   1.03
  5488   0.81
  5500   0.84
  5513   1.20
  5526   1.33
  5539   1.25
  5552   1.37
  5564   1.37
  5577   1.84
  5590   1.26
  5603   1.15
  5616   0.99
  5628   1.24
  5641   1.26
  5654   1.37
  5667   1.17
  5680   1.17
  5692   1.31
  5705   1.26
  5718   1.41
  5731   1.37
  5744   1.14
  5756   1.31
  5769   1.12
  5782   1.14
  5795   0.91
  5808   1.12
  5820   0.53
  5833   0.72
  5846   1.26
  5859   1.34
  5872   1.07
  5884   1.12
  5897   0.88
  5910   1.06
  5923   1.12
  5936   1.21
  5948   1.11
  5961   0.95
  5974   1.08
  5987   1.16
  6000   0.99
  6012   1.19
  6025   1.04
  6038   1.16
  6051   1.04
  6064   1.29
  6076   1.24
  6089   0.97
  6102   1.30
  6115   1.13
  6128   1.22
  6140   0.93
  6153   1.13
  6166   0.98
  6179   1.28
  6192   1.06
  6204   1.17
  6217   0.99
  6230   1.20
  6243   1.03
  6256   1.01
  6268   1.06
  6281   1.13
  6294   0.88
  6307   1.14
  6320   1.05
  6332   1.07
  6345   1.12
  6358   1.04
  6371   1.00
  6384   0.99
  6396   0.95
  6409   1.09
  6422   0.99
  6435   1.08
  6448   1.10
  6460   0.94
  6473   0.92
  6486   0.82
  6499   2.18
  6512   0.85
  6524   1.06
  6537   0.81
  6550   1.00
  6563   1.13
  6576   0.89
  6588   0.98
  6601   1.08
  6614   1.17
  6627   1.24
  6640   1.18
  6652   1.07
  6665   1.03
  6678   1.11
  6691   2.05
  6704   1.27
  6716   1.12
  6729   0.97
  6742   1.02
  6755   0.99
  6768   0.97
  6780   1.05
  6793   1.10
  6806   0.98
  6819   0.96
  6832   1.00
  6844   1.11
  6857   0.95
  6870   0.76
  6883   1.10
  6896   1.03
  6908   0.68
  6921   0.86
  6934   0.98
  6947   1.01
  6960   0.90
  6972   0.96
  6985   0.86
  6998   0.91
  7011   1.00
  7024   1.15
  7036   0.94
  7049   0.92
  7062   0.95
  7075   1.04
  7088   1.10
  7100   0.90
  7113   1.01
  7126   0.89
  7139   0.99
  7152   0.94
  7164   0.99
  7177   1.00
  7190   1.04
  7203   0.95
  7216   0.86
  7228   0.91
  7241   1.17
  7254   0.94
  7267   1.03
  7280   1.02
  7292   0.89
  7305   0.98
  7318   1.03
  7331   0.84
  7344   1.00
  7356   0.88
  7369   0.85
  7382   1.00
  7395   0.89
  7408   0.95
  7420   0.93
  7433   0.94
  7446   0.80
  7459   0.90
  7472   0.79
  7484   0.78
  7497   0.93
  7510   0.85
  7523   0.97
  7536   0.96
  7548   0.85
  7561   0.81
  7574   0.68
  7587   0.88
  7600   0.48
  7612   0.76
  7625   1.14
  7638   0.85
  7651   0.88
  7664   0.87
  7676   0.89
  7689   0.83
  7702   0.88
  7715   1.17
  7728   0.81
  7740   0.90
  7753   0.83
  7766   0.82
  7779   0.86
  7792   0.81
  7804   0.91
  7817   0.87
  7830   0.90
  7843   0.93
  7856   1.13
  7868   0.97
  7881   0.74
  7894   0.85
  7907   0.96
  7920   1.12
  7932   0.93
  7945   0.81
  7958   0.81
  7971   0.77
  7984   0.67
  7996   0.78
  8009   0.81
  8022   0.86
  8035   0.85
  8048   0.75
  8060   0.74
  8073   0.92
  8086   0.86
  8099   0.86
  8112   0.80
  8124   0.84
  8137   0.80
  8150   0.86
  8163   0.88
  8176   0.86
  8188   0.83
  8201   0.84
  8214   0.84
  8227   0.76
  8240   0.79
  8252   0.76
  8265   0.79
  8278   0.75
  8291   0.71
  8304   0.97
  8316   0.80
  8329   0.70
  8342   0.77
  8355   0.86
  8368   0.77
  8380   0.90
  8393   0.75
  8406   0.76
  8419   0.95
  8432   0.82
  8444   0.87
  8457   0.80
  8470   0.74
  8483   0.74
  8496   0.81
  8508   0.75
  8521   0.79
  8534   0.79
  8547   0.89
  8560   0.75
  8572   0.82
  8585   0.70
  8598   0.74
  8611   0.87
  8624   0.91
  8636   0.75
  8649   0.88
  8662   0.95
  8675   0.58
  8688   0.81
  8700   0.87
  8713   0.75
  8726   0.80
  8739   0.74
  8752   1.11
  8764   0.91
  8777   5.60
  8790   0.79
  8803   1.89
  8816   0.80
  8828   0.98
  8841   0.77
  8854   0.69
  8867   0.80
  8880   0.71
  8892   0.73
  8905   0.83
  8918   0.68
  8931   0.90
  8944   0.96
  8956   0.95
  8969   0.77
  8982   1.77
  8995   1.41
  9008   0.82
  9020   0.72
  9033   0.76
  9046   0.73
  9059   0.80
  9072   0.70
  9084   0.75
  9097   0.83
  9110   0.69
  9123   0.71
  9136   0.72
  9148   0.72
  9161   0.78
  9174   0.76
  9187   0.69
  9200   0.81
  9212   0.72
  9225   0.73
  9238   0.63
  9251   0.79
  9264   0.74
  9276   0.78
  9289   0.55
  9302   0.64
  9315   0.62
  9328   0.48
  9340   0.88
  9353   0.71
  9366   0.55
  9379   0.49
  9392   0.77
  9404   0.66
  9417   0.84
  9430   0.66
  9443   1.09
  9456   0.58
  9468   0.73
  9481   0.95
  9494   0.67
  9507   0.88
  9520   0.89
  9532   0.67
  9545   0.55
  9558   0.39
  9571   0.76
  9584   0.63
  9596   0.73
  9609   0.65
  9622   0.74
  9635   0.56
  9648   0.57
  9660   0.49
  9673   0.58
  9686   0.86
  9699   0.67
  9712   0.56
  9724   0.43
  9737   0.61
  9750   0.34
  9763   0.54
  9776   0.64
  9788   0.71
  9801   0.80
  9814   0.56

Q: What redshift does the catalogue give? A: 0.34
